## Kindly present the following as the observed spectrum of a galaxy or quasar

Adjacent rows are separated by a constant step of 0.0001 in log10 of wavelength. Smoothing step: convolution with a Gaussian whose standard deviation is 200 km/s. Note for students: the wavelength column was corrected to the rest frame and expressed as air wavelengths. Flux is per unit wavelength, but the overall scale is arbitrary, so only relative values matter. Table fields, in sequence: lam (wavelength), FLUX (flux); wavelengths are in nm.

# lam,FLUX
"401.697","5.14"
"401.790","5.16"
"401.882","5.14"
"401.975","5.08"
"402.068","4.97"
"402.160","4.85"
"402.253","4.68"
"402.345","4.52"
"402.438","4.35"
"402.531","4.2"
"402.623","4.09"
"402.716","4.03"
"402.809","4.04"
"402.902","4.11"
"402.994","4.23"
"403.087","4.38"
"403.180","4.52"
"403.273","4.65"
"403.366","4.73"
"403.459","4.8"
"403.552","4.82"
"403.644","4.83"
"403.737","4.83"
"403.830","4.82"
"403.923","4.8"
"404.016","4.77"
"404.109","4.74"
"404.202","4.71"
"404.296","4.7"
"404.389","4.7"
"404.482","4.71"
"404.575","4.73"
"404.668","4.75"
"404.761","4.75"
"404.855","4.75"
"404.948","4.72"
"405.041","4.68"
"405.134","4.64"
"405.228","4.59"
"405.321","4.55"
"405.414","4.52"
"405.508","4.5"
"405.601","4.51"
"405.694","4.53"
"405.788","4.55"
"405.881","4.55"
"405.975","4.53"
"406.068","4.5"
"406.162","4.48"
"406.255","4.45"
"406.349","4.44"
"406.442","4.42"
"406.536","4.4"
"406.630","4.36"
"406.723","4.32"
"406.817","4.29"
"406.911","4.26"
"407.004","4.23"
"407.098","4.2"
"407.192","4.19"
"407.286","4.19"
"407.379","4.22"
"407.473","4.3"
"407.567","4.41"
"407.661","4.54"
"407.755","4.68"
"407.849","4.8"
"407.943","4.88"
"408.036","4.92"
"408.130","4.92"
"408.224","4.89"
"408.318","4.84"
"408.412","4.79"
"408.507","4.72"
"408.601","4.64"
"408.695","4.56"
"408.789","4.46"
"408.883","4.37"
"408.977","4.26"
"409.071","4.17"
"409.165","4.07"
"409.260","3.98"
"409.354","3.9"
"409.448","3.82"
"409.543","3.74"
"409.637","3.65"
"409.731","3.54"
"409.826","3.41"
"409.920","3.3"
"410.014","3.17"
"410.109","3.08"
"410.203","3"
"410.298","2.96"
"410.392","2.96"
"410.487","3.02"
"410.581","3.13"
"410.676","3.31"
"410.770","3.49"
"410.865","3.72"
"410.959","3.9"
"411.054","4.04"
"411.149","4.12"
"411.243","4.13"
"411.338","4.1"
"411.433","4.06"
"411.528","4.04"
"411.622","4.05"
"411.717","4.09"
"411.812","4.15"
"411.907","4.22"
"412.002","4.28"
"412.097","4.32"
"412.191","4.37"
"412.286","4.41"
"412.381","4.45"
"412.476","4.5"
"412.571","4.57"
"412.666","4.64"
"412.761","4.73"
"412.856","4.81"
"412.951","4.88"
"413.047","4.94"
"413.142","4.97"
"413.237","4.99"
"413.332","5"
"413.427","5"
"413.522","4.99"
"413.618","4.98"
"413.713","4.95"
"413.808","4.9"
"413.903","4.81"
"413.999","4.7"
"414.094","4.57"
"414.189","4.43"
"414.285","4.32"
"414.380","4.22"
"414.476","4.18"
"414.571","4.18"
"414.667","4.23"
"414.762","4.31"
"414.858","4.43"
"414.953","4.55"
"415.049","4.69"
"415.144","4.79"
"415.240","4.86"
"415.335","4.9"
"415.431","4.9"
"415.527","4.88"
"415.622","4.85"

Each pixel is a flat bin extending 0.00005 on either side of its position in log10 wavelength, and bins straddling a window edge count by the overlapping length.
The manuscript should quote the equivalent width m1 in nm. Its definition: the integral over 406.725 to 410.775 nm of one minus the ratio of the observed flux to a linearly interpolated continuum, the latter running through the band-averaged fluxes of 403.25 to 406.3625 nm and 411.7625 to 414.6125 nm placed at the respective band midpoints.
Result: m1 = 0.51 nm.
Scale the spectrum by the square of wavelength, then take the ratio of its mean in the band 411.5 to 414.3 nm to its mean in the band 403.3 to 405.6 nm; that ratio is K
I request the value 1.02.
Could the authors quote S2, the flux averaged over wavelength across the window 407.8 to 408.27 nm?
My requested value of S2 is 4.89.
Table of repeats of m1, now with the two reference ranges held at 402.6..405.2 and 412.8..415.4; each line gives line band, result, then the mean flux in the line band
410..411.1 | 0.32 nm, 3.32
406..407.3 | 0.08 nm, 4.34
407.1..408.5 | 0.01 nm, 4.6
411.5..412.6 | 0.09 nm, 4.29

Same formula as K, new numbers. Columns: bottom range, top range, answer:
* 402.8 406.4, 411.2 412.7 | 0.96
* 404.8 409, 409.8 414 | 0.95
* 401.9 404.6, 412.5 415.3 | 1.07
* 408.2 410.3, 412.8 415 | 1.20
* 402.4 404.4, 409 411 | 0.80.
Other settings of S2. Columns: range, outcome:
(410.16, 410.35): 2.98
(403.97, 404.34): 4.72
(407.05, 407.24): 4.18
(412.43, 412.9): 4.65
